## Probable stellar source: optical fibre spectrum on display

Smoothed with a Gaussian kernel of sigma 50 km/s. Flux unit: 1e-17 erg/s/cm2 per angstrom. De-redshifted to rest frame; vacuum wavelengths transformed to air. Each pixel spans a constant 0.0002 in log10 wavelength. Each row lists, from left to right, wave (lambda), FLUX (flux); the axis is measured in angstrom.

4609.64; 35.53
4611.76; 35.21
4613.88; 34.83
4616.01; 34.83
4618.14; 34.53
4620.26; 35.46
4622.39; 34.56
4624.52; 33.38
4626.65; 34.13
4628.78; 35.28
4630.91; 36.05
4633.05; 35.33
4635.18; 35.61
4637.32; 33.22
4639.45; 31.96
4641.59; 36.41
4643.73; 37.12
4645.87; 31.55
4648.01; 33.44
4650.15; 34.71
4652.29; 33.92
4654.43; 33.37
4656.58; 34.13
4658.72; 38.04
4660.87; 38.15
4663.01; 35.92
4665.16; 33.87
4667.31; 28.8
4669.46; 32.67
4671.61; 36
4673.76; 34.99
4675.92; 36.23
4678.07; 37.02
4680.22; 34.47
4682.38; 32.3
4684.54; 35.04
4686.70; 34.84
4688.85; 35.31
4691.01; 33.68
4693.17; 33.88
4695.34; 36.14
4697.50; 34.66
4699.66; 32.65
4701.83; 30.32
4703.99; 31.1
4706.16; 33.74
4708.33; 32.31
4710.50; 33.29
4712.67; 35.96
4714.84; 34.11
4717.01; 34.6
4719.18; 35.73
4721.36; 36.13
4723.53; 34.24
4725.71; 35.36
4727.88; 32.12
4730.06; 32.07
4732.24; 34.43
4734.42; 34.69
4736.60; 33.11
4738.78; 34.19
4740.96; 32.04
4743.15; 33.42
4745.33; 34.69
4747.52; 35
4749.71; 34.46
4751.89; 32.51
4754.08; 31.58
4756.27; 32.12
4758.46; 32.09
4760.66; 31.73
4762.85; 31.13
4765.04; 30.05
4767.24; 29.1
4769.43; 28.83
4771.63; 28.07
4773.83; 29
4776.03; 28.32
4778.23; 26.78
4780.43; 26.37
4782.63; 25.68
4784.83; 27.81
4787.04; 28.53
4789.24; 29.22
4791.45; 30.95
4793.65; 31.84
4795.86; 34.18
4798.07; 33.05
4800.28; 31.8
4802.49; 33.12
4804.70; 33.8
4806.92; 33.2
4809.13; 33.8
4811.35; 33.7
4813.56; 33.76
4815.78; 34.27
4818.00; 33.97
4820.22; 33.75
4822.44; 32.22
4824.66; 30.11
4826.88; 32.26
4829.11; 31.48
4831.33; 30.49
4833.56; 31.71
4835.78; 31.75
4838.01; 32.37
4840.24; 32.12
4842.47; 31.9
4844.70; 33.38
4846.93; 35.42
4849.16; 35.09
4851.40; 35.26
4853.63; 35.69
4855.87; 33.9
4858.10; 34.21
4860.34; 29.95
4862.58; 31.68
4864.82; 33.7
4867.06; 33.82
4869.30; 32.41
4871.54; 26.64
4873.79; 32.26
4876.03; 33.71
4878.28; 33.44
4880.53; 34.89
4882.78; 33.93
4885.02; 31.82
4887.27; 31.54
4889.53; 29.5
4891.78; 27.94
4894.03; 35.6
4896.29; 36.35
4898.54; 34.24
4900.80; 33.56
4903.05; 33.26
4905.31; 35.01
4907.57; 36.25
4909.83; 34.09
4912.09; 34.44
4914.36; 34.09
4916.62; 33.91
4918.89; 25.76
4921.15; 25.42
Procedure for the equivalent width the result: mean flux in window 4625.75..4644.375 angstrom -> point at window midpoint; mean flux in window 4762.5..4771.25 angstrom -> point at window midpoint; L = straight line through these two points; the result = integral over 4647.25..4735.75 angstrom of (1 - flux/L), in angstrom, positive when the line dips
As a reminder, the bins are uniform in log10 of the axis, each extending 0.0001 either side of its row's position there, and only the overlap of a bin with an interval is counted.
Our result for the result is -4.46 angstrom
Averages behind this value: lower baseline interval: 35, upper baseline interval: 29.5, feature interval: 34.3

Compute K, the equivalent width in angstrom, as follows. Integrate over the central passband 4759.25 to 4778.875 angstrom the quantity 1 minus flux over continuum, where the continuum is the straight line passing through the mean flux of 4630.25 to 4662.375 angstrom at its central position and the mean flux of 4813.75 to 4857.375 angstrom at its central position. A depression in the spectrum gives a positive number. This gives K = 2.5 angstrom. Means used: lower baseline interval 34.9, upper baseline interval 33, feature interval 29.3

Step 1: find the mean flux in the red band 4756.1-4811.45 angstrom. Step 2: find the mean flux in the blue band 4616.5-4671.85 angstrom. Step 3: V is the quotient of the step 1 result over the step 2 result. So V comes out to 0.9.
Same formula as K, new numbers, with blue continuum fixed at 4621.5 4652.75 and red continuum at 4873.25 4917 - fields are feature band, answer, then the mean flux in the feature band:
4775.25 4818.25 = 3.4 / 31.2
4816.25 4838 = 1.1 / 32.1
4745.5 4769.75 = 1.5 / 31.9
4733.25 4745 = 0.2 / 33.6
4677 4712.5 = 0.4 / 33.8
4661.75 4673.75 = 0.2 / 33.7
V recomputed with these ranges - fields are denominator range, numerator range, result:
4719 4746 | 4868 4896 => 0.95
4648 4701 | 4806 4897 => 0.95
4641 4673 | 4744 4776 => 0.91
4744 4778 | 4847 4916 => 1.07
